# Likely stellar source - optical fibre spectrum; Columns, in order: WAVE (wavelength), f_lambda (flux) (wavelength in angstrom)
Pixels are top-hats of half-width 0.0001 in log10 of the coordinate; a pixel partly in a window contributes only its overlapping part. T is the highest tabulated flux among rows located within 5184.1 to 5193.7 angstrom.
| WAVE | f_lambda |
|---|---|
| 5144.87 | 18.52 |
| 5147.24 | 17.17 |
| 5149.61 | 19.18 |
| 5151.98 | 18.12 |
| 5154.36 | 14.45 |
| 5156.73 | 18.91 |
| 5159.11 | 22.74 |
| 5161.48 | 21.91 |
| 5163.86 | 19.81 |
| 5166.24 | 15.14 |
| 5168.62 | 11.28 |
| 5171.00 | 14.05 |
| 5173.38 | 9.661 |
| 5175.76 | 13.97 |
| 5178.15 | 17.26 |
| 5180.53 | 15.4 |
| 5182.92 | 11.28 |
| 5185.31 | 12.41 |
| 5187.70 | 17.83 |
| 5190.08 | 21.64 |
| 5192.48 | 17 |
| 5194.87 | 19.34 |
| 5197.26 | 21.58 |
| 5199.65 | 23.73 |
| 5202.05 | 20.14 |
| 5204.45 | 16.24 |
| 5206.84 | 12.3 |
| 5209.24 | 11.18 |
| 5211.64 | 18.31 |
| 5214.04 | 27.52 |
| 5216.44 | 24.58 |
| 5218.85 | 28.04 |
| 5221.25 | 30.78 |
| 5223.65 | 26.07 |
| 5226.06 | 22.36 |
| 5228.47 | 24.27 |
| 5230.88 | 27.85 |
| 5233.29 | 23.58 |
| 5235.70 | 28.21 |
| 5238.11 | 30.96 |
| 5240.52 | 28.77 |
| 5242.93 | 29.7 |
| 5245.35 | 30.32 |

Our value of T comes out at 21.64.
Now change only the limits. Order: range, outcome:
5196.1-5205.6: 23.73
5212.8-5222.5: 30.78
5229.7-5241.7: 30.96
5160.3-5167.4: 21.91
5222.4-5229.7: 26.07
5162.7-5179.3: 19.81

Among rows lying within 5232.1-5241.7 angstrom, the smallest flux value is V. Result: 23.58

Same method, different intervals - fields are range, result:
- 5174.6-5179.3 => 13.97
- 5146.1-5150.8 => 17.17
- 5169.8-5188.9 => 9.661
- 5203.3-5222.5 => 11.18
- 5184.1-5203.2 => 12.41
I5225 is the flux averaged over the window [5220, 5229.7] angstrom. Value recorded 25.9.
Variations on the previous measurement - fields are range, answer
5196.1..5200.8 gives 22.7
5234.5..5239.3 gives 29.6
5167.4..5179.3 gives 13.2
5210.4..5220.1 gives 24.6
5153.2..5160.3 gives 18.7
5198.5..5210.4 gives 16.7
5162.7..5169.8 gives 15.4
